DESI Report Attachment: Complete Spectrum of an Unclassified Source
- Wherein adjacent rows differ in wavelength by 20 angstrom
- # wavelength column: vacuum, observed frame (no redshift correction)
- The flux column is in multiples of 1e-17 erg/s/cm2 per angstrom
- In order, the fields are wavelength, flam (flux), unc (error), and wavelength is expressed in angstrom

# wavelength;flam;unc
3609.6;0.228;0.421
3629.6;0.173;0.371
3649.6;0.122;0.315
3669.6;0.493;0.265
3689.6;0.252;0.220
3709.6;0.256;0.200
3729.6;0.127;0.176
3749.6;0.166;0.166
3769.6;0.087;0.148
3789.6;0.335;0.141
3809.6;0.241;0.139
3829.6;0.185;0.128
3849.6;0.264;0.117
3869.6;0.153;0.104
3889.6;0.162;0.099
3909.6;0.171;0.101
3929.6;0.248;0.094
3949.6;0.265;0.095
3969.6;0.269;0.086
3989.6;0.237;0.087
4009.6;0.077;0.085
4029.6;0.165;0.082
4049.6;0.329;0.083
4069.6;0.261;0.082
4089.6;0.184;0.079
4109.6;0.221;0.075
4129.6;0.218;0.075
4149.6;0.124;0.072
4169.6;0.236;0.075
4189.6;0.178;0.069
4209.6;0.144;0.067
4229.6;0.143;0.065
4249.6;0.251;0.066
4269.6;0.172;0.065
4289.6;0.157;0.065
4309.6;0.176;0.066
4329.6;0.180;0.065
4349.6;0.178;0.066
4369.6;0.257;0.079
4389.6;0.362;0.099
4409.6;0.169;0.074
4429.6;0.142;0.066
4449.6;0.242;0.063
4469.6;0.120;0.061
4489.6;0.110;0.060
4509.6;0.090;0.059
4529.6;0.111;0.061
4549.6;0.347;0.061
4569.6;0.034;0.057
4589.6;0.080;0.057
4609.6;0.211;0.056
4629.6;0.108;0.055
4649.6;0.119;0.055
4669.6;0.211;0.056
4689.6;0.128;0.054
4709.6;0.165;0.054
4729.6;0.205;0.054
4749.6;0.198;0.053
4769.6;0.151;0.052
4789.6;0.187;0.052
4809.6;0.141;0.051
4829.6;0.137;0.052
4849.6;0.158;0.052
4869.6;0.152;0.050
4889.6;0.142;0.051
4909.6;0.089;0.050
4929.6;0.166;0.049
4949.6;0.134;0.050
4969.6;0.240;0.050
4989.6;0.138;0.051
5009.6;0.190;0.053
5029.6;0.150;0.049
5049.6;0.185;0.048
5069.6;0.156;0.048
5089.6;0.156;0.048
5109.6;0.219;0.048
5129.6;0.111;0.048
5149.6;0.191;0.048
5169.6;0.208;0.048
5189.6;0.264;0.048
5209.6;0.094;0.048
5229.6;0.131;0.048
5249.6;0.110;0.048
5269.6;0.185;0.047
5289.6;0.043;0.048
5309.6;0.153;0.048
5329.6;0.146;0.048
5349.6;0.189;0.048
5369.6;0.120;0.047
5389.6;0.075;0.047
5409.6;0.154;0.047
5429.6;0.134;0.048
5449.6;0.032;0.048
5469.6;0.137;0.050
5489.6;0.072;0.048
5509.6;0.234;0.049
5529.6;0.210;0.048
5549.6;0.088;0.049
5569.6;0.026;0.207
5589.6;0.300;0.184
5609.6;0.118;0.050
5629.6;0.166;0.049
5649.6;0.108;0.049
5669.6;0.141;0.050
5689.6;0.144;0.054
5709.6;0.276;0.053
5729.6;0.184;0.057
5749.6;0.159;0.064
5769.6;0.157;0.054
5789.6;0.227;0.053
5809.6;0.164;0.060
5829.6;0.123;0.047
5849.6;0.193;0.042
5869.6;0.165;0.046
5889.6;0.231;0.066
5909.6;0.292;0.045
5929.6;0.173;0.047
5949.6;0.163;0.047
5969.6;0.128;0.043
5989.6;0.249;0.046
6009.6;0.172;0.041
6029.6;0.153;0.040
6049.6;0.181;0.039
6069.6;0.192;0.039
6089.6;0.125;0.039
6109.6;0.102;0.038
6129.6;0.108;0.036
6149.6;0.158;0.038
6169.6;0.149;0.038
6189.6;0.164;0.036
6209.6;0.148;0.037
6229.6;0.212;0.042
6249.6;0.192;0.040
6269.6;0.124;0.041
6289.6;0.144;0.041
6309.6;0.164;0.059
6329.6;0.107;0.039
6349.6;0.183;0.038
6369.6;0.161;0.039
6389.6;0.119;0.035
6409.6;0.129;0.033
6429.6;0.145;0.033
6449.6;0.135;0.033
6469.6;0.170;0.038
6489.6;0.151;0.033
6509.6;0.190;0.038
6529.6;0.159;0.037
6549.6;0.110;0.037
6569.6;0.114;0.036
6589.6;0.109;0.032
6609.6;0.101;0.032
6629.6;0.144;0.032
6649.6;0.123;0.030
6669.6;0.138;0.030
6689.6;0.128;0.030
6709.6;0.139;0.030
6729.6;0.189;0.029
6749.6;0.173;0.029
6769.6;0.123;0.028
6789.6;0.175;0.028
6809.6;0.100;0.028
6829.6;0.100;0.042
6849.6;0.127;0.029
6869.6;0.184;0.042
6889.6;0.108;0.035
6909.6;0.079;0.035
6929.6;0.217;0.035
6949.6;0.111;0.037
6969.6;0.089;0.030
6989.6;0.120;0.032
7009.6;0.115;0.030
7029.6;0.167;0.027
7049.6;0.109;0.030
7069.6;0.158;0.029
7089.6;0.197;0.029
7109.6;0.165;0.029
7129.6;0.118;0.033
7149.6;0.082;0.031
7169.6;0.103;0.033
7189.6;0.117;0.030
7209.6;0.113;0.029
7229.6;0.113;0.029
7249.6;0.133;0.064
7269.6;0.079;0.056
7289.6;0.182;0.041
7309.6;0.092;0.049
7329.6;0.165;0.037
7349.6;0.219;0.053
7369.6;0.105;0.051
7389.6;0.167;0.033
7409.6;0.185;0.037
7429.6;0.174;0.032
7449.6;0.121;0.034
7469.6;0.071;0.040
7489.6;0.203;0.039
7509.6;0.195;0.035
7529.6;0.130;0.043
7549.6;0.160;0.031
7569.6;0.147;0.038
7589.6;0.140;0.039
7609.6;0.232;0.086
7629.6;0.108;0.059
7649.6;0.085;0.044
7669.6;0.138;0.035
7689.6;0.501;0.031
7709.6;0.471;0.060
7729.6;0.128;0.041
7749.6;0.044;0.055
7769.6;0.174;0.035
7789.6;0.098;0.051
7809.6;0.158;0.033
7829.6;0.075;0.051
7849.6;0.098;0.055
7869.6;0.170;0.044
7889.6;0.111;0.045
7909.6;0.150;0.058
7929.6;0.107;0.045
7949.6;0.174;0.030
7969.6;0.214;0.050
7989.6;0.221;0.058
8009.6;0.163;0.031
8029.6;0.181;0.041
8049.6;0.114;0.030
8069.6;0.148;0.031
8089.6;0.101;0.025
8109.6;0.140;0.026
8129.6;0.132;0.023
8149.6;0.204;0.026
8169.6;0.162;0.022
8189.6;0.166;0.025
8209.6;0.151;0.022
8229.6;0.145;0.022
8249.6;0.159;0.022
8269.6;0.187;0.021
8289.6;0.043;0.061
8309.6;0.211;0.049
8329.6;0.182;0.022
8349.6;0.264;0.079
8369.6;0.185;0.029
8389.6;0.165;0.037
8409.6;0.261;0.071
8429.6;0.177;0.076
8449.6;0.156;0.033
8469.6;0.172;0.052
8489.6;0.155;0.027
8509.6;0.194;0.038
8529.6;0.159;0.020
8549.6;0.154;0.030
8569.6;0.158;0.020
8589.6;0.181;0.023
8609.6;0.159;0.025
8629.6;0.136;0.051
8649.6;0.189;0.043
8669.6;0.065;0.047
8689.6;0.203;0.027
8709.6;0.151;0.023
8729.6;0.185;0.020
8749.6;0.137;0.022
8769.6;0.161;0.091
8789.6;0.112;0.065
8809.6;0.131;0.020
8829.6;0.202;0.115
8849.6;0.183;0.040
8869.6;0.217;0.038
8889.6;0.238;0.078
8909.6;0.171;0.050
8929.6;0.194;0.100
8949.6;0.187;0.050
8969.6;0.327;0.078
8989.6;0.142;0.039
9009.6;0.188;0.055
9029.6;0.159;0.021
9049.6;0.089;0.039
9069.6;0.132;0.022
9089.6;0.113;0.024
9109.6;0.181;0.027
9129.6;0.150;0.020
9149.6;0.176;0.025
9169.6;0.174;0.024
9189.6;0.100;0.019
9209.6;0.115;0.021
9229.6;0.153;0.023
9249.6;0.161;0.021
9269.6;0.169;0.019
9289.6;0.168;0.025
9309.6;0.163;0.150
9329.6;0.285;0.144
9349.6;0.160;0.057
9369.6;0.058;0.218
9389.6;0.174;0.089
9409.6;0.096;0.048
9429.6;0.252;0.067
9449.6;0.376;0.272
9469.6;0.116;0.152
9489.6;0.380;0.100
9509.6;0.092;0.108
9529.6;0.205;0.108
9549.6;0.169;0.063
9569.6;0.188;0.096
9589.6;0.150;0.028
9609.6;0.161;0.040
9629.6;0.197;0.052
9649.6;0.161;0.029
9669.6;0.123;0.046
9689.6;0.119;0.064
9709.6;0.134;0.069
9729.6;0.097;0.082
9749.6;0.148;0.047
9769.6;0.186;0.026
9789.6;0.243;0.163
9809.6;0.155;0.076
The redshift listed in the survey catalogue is 1.06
